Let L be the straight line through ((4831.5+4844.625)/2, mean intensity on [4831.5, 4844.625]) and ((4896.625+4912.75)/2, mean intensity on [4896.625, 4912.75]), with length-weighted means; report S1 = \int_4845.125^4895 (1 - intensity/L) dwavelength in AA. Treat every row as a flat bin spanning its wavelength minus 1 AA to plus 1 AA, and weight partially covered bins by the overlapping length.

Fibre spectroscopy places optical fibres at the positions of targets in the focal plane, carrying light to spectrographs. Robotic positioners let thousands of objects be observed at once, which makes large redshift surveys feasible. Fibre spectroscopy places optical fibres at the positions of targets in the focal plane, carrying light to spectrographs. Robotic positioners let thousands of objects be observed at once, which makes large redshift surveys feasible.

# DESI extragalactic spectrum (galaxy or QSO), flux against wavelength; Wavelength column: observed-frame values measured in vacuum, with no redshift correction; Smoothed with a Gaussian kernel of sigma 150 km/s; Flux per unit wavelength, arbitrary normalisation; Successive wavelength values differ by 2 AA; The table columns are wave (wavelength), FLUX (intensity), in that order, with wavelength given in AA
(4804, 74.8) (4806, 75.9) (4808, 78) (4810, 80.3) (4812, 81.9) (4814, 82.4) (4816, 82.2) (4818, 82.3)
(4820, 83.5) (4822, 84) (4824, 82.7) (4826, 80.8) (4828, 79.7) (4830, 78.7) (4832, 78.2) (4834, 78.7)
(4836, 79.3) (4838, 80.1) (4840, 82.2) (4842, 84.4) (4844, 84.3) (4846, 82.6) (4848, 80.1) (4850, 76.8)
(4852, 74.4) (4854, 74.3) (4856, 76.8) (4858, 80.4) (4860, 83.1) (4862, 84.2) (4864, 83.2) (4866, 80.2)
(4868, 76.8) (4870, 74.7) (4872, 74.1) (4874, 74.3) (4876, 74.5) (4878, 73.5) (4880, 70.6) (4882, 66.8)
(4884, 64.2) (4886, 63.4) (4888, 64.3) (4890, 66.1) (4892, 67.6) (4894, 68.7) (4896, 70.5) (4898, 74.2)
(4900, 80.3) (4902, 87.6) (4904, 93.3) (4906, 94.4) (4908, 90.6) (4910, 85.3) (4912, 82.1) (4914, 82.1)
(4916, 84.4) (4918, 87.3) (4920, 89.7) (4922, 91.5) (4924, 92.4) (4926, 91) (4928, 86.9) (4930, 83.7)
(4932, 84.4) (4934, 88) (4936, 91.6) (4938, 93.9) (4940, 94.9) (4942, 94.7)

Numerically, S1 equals 5.4 AA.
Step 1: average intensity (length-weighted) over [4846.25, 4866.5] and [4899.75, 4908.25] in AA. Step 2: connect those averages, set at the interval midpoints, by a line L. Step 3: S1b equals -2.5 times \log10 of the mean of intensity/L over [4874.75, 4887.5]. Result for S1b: 0.228 mag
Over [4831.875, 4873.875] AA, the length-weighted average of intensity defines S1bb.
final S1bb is 79.4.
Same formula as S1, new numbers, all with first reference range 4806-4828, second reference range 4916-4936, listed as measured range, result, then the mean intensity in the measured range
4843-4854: 0.6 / 79.2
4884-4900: 3.3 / 68.4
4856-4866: 0.3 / 81.9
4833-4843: 0.2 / 80.9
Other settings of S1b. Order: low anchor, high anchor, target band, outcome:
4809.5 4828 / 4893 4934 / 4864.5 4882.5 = 0.13 mag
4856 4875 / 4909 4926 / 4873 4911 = 0.11 mag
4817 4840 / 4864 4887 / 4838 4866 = -0.05 mag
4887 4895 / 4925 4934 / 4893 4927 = -0.11 mag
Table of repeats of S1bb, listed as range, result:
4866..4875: 75.6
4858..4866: 82.7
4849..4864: 78.9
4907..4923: 86.6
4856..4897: 73.2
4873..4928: 79.1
